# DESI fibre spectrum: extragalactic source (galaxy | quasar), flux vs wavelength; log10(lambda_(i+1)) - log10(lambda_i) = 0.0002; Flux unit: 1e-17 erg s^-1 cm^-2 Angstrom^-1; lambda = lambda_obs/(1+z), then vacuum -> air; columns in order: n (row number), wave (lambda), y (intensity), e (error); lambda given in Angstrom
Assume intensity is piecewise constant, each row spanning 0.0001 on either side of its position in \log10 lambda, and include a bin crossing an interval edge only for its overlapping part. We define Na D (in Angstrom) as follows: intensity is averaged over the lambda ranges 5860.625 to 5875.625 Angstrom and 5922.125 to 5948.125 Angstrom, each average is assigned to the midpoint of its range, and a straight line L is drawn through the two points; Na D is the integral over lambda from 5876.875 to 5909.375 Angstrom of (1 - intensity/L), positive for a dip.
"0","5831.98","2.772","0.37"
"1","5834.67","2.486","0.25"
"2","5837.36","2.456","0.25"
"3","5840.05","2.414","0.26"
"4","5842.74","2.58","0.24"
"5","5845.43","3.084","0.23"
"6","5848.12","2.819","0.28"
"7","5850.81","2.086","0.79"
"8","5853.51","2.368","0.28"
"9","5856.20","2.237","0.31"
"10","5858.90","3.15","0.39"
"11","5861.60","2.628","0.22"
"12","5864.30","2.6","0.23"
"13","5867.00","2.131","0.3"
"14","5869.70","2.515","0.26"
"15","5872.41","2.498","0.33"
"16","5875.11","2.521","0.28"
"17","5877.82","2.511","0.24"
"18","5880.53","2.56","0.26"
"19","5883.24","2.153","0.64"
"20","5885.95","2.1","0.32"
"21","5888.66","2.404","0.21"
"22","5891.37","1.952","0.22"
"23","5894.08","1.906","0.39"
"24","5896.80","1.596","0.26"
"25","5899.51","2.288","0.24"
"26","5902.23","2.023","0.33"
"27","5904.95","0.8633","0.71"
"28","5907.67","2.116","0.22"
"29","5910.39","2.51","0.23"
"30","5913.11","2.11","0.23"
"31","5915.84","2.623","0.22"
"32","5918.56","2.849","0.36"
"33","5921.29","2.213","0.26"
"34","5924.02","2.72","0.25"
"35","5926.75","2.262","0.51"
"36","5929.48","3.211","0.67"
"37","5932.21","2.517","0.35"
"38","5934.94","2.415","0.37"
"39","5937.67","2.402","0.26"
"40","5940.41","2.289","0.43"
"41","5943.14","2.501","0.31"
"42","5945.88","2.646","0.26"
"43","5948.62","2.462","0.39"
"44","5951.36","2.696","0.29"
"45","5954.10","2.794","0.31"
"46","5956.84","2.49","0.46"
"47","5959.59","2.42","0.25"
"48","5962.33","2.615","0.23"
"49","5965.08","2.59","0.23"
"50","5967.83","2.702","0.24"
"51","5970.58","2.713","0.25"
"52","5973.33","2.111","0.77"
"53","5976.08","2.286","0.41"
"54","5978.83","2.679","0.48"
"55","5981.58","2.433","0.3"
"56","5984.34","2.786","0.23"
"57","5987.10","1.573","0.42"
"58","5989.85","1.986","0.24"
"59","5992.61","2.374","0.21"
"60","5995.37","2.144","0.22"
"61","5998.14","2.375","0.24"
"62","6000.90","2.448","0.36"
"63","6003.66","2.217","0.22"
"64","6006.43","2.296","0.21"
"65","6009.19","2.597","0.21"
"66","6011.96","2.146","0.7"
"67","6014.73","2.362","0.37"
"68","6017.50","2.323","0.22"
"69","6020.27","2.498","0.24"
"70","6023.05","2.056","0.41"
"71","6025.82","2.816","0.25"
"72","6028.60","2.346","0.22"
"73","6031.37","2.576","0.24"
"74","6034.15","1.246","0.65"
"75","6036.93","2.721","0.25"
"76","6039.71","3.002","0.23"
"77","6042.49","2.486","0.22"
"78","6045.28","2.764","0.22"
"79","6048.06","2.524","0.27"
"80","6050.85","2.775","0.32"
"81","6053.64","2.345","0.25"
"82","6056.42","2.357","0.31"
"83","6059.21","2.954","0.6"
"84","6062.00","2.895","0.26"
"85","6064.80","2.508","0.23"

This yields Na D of 6.00 Angstrom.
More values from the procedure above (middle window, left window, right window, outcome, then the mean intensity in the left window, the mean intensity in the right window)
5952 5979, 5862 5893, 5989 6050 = -1.8 Angstrom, 2.36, 2.38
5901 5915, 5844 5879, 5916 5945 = 3.3 Angstrom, 2.55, 2.54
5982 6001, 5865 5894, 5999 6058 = 1.3 Angstrom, 2.32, 2.43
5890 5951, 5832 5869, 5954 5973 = 6.3 Angstrom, 2.55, 2.58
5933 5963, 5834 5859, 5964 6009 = -1.3 Angstrom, 2.54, 2.36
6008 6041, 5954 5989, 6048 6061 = 2.1 Angstrom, 2.46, 2.61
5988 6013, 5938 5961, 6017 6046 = 2.0 Angstrom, 2.53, 2.44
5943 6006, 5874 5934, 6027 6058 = -1.6 Angstrom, 2.27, 2.47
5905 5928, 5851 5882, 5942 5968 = 1.9 Angstrom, 2.5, 2.59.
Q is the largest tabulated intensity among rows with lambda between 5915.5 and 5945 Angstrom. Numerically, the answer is 3.211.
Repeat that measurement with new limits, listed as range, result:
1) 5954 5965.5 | 2.794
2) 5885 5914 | 2.51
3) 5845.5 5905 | 3.15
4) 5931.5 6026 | 2.816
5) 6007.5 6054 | 3.002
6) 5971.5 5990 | 2.786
